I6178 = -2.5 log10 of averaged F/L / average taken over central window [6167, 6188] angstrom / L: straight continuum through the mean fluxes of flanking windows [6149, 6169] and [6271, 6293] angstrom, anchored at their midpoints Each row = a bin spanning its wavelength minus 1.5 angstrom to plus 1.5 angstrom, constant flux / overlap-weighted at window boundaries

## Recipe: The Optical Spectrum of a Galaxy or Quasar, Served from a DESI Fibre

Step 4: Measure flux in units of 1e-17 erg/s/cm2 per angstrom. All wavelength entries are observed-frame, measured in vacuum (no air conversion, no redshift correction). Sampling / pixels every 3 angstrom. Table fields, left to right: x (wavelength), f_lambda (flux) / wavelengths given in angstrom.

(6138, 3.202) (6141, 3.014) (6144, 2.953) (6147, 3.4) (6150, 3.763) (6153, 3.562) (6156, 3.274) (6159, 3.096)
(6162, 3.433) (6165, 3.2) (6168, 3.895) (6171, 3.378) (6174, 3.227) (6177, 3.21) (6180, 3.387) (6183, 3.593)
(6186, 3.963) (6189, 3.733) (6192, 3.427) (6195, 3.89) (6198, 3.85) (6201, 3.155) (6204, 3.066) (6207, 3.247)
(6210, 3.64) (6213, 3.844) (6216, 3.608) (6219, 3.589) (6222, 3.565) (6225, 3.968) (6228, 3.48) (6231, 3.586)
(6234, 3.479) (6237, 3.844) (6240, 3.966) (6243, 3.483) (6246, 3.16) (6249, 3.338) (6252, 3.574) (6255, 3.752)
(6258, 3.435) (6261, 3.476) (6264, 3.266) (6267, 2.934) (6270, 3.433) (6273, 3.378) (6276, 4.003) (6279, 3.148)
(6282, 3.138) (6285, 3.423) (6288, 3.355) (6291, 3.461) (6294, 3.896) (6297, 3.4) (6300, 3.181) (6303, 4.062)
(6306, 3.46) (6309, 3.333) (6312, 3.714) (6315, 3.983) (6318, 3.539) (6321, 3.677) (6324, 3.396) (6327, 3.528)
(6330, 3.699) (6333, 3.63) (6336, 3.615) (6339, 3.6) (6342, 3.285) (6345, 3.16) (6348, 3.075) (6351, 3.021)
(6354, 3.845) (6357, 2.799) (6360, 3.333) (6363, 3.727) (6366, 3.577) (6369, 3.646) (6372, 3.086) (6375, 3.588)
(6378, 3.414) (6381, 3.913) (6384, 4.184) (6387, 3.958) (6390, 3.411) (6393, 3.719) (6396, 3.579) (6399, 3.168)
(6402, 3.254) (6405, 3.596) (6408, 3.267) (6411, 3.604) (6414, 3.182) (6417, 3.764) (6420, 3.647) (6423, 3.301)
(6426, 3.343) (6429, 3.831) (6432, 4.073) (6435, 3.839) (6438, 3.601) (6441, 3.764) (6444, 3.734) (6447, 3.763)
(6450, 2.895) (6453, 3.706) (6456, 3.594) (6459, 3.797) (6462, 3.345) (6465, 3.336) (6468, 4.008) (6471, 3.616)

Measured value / -0.02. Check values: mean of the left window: 3.44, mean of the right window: 3.43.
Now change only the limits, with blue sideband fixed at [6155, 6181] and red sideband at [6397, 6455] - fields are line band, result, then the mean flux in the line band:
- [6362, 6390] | -0.05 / 3.66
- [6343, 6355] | 0.08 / 3.25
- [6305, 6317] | -0.05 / 3.63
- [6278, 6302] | 0.01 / 3.39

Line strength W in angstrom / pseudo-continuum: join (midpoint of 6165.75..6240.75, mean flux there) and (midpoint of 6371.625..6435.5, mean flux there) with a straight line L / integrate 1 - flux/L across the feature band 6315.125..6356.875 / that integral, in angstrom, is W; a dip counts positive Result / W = 1.38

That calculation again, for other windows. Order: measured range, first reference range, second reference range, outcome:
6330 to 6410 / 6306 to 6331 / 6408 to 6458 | 2.5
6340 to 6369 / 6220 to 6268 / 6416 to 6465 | 1.9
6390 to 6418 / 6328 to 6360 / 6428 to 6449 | 1.4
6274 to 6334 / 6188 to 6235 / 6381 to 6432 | 0.4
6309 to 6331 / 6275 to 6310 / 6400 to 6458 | -0.8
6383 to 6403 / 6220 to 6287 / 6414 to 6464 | -0.1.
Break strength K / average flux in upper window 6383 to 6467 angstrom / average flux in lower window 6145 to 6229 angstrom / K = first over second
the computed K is 1.02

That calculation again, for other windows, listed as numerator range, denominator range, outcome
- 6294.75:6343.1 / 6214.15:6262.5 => 1.00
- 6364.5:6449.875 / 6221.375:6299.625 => 1.03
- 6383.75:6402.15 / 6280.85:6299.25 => 1.05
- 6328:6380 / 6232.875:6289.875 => 0.99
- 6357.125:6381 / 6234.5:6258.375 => 0.97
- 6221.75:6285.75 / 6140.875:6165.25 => 1.05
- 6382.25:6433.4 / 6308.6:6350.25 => 1.02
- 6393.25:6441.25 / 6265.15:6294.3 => 1.05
